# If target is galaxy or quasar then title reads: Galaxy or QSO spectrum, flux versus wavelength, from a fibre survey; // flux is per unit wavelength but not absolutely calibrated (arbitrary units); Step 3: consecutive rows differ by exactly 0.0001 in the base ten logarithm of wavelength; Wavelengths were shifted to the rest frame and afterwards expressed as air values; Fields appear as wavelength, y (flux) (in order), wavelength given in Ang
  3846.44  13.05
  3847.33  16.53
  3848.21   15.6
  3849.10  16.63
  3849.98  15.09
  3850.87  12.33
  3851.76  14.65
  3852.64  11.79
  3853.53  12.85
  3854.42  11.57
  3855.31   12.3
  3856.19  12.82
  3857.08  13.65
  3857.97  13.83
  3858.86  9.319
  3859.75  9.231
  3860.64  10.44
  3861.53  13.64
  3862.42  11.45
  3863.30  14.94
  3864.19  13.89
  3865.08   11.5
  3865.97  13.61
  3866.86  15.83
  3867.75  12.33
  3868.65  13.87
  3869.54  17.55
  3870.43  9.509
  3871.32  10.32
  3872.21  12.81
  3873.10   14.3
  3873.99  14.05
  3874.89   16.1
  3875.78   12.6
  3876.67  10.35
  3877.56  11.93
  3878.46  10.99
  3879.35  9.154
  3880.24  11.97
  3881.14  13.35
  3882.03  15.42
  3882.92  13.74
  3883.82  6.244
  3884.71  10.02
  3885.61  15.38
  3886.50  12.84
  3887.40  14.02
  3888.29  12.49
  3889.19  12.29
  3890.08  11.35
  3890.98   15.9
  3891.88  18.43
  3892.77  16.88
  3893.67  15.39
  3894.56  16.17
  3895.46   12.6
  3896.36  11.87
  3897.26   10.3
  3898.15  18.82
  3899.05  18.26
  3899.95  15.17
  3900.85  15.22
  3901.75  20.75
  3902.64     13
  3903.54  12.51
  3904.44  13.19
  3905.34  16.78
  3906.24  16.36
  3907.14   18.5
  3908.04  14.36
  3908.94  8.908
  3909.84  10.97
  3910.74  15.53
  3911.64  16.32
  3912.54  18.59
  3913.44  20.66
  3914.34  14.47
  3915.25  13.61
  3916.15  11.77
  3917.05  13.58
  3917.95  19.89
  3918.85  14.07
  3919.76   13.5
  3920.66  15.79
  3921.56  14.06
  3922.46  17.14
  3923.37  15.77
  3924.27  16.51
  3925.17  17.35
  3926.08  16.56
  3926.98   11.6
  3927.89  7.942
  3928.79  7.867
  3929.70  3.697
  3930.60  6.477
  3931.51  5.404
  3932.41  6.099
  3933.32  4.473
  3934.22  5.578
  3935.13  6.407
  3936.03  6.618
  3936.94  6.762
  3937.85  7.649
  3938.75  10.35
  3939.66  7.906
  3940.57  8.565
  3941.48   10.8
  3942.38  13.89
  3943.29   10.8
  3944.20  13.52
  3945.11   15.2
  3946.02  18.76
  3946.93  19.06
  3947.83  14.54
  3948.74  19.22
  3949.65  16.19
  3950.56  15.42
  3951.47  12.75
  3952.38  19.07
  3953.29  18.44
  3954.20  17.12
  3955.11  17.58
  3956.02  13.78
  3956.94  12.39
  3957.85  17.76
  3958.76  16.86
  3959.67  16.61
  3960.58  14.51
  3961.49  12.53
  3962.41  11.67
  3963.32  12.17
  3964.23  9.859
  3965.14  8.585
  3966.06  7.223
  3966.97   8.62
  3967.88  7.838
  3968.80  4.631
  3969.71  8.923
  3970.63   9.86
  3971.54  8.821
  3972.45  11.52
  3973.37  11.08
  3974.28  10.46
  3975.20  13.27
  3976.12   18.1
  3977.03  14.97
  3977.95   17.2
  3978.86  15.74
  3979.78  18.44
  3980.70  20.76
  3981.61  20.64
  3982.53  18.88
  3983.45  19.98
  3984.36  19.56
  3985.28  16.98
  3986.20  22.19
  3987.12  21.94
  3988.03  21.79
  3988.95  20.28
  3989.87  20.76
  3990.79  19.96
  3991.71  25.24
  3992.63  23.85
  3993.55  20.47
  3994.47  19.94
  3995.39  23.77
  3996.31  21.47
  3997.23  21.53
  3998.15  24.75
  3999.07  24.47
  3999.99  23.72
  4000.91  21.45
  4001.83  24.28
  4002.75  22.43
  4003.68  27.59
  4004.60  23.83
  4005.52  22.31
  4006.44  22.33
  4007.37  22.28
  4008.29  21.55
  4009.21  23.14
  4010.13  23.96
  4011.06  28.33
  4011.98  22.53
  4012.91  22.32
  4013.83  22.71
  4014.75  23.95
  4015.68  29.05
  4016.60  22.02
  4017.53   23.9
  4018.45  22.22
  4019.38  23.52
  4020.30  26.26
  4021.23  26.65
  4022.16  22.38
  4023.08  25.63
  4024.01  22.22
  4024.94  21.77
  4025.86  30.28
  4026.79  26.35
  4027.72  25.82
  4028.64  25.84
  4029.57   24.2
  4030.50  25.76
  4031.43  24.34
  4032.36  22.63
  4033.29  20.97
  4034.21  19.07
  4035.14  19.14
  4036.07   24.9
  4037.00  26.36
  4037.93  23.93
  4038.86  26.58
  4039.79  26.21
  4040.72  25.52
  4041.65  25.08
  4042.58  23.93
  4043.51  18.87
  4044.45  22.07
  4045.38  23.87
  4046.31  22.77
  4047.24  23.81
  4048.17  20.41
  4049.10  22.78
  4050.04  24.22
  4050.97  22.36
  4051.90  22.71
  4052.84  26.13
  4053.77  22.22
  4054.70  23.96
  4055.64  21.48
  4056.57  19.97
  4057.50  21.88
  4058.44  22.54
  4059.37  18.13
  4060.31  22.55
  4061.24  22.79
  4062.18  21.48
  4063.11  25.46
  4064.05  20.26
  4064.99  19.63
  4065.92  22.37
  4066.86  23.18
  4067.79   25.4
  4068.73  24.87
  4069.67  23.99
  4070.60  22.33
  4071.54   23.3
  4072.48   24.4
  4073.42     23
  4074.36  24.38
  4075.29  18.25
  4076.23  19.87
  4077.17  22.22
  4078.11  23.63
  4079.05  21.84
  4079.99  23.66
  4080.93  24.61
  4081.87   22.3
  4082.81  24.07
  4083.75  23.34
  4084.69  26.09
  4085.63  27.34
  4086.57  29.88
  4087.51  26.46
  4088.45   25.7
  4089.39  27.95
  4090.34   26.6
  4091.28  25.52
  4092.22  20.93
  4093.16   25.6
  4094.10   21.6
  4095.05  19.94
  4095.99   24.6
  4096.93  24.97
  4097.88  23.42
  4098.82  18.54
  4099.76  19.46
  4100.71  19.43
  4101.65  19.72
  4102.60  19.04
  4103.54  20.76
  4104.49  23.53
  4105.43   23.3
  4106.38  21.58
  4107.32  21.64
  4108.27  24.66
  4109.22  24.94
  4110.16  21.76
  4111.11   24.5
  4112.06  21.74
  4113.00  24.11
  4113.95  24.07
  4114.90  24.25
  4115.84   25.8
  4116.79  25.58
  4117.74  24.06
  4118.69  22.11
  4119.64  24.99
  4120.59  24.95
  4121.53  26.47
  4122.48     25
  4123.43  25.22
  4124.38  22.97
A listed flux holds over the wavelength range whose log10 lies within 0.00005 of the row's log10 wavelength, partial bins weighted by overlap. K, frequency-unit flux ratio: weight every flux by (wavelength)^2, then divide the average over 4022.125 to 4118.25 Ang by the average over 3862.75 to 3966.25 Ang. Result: 1.9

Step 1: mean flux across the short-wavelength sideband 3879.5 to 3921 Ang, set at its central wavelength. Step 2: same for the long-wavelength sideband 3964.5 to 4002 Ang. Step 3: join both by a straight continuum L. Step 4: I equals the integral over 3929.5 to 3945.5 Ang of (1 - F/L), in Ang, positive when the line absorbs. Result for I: 7.5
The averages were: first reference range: 14.5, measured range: 8.39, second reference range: 17.3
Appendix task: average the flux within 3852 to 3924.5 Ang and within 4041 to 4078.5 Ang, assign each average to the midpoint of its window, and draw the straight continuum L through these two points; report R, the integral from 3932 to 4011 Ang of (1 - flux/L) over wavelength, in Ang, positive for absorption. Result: 9.2 Ang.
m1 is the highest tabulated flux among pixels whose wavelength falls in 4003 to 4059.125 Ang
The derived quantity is 30.28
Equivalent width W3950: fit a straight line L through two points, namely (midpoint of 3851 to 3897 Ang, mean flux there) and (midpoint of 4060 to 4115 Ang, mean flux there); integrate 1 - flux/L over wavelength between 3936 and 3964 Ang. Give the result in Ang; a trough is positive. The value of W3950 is 4.6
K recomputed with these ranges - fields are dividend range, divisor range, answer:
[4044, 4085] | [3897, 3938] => 1.89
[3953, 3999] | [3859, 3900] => 1.30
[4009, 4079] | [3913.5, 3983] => 1.90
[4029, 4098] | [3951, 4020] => 1.31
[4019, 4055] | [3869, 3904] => 1.89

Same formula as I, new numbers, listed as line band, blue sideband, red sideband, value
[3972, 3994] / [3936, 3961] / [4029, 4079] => -1.9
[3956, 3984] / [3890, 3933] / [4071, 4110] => 6.1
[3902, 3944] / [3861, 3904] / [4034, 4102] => 9.0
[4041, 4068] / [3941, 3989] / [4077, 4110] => -2.2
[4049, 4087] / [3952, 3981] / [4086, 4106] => -3.6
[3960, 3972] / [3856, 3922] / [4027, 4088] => 5.6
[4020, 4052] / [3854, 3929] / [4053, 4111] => -4.9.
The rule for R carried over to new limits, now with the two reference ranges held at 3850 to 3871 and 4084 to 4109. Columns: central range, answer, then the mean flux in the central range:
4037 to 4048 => -1.5 Ang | 23.9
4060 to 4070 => -0.4 Ang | 22.9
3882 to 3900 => 0.3 Ang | 13.9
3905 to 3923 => -0.1 Ang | 15.2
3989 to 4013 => -4.9 Ang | 23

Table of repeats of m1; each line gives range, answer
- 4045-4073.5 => 26.13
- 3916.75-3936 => 19.89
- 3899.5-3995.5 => 25.24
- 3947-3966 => 19.22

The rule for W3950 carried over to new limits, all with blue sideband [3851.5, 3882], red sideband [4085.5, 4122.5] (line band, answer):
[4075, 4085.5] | -0.2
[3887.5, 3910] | -0.9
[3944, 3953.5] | -0.1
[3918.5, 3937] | 5.8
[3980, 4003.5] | -4.1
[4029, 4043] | -2.4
